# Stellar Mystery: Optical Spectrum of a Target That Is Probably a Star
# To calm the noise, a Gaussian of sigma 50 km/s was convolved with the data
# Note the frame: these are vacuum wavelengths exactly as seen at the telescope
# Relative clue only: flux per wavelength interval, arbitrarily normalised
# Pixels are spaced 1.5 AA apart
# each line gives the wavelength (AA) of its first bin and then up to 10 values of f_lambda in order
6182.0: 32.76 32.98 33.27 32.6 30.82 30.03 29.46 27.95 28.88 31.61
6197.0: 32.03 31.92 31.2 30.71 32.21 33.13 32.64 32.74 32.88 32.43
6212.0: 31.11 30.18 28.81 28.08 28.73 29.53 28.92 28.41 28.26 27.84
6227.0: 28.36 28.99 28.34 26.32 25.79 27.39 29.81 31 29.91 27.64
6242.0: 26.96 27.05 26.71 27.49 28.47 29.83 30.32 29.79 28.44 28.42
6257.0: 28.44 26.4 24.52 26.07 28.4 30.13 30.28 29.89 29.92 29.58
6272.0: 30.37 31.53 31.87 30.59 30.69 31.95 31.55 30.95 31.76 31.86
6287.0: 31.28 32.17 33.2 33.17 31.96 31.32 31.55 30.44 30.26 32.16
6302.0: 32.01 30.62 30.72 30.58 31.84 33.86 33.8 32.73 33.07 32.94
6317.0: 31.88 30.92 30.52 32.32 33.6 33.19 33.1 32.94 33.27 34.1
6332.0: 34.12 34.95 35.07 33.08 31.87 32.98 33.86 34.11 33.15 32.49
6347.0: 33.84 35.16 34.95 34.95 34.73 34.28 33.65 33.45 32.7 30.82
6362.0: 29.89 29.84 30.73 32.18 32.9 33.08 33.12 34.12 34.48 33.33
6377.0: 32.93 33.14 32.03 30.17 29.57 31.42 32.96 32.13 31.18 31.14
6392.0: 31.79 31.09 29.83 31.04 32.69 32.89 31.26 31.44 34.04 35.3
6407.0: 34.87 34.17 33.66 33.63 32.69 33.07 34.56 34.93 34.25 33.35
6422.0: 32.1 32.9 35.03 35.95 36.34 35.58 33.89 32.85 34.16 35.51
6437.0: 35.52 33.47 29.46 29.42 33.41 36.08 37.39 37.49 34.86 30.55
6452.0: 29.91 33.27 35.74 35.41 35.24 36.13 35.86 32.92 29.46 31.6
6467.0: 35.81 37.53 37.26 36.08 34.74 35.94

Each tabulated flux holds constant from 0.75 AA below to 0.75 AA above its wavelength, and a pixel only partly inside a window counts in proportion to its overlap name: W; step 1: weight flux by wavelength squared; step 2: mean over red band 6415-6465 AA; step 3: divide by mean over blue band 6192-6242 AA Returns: 1.2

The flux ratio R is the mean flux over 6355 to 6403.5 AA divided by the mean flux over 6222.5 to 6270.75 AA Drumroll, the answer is 1.13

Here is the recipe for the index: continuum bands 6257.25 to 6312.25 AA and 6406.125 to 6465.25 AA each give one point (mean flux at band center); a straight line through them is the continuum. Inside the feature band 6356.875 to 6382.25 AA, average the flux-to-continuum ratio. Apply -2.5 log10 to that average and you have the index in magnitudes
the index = 0.01 mag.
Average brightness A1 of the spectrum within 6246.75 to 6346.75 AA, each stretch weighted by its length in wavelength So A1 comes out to 31.4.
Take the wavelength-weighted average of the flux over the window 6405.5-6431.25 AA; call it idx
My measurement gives 34.2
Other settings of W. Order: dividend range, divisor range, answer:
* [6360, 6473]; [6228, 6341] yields 1.13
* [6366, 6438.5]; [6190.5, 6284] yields 1.18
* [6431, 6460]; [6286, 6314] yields 1.11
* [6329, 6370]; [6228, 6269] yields 1.21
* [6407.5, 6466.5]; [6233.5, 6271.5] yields 1.26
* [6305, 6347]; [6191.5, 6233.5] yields 1.14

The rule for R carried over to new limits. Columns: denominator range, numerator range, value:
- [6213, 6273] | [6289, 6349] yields 1.15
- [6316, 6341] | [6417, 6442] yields 1.02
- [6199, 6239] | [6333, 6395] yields 1.10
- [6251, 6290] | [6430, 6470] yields 1.14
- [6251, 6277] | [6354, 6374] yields 1.11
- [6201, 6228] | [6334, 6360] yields 1.12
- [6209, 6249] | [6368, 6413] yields 1.13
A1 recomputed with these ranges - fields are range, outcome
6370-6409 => 32.4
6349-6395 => 32.4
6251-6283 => 29.5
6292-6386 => 32.6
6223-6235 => 27.7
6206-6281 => 29.2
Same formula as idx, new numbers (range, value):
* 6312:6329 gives 32.5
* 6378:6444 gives 33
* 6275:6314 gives 31.7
